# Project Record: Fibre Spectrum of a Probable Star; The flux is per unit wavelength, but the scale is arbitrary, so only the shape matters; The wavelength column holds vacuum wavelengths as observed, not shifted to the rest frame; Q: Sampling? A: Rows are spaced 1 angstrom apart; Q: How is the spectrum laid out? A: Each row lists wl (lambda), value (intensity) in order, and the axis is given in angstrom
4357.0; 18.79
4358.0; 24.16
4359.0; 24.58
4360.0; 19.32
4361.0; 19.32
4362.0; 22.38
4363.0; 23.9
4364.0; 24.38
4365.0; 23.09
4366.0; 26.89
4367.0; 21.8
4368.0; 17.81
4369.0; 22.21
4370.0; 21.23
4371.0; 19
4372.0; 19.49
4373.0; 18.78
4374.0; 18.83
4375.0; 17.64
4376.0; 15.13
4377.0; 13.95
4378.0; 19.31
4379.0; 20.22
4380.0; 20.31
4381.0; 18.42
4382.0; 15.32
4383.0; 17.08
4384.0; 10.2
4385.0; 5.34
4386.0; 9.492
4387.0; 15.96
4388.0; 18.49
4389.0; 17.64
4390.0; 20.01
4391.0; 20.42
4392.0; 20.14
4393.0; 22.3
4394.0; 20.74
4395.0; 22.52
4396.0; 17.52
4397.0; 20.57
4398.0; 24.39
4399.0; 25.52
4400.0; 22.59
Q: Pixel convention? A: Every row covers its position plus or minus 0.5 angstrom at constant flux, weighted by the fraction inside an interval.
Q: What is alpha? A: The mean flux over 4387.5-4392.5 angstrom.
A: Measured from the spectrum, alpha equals 19.3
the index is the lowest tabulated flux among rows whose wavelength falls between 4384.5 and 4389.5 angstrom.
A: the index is 5.34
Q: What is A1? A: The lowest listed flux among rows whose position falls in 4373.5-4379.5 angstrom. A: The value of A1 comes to 13.95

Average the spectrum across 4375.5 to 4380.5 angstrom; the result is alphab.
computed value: 17.8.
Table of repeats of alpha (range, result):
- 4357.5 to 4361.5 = 21.8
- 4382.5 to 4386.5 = 10.5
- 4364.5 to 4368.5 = 22.4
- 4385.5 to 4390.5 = 16.3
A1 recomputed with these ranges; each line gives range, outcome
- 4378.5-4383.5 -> 15.32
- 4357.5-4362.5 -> 19.32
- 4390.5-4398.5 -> 17.52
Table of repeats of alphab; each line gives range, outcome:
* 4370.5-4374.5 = 19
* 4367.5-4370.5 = 20.4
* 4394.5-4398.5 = 21.2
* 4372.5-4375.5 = 18.4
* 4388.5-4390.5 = 18.8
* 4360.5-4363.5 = 21.9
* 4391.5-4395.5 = 21.4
